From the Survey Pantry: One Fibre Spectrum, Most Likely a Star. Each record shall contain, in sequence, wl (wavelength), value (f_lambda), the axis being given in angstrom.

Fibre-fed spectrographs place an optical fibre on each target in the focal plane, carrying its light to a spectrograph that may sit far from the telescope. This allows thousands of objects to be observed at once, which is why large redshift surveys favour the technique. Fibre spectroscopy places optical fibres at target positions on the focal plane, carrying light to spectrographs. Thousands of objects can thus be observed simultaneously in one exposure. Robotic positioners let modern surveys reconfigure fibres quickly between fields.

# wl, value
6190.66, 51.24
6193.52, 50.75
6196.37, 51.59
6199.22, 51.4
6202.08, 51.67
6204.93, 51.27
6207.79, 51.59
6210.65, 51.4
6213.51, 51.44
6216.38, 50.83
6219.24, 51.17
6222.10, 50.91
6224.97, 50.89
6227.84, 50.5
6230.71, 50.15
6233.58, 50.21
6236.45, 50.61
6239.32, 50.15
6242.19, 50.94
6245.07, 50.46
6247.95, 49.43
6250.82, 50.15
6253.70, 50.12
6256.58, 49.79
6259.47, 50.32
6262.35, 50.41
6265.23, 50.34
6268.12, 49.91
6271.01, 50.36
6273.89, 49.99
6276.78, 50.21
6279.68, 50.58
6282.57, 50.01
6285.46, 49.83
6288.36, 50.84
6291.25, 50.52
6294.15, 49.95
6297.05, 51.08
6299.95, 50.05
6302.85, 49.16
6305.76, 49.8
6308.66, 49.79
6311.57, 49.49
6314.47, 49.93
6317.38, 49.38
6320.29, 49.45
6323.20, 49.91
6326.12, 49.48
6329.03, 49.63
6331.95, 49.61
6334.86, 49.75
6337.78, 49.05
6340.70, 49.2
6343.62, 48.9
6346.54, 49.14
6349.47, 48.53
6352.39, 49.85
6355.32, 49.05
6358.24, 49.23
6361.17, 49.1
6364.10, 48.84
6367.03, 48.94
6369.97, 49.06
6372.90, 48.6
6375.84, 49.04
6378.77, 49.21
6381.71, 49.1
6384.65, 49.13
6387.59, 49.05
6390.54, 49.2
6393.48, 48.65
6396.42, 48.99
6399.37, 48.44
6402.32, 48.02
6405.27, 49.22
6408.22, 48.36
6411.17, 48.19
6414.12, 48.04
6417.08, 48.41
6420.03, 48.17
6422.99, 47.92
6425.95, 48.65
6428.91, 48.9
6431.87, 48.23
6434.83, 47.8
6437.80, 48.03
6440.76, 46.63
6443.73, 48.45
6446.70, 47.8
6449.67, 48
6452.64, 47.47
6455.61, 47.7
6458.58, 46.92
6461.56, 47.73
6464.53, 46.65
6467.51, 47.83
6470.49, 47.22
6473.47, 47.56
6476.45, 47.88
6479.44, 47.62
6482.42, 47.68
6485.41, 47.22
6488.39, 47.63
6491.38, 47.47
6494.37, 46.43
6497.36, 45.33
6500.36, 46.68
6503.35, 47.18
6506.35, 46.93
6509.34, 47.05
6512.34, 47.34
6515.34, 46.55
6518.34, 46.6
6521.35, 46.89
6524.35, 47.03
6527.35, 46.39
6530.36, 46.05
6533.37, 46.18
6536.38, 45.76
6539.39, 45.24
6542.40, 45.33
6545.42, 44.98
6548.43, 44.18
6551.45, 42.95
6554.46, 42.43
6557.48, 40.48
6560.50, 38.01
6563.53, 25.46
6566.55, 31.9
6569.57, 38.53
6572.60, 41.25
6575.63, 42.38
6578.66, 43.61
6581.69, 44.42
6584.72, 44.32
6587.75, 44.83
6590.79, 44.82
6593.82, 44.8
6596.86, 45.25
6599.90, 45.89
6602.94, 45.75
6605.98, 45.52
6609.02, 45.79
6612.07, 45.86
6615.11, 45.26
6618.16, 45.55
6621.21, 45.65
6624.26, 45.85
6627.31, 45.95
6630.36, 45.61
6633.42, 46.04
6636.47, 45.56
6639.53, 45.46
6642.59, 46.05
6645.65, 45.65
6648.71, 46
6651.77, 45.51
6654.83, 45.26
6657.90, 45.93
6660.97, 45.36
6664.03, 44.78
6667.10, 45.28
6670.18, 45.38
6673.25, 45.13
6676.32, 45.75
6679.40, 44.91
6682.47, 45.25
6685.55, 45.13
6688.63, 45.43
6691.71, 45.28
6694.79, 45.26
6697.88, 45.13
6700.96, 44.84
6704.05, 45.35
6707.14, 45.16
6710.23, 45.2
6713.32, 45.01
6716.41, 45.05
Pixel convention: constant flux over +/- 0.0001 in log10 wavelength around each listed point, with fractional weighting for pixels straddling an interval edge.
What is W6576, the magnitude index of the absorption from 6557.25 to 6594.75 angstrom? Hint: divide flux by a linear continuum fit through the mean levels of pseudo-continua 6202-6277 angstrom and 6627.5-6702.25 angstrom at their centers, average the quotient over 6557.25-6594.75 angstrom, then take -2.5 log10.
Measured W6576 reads 0.15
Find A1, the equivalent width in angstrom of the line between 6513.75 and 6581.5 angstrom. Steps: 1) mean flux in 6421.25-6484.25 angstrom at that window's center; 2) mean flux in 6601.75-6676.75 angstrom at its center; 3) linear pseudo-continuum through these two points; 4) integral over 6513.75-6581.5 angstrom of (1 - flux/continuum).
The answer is 5.8 angstrom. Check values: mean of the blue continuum 47.7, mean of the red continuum 45.6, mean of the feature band 42.7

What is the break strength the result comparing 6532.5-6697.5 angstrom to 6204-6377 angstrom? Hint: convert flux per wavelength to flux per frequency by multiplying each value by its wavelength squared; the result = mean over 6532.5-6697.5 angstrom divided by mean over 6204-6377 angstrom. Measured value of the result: 1.0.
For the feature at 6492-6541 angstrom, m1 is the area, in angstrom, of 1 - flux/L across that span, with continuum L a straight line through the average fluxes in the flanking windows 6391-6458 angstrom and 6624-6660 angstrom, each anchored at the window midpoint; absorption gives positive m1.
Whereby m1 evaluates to 0.7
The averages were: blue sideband 48.2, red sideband 45.7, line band 46.5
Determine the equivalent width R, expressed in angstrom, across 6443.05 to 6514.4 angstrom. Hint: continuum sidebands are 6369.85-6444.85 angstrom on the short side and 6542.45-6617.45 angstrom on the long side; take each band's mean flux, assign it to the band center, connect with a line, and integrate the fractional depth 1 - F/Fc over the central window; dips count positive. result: -1.97 angstrom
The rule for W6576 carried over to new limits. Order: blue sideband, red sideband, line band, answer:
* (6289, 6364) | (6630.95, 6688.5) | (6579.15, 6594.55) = 0.04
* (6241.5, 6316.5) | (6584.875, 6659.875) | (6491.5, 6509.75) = 0.01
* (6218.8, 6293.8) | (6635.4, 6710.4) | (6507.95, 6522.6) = 0.01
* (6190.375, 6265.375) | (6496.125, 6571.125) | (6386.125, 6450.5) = -0.05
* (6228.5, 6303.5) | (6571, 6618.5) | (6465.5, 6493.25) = -0.02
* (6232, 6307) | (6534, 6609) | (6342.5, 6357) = -0.02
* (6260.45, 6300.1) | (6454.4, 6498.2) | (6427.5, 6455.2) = 0.00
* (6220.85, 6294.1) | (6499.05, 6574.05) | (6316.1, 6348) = -0.02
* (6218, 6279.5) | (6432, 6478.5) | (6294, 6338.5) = -0.01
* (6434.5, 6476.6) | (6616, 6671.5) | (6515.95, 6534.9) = 0.01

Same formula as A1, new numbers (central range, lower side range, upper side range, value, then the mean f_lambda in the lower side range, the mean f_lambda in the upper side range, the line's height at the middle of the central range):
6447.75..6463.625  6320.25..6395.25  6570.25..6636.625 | -0.02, 49.2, 44.9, 47.5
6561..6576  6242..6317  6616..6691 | 3.54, 50.1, 45.5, 46.6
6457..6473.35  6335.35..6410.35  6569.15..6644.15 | 0.02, 49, 44.9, 47.4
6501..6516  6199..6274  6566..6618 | -0.53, 50.6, 43.8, 45.4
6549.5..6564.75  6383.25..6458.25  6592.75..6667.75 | 2.70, 48.3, 45.6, 46.5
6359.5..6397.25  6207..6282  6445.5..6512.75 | -0.27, 50.5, 47.3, 48.6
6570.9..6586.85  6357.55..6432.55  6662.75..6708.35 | 1.13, 48.7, 45.2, 46.5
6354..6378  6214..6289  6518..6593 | -0.76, 50.4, 42.8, 47.5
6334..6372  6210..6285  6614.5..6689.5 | 0.02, 50.4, 45.5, 49.1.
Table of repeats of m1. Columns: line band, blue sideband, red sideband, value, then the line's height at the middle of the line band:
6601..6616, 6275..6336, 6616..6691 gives 0.1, 46.1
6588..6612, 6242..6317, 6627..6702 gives 0.4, 46.2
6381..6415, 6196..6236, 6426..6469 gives -0.2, 48.5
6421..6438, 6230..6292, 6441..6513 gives -0.1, 48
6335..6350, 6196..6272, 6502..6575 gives -0.3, 48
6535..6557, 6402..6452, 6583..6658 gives 1.1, 46.5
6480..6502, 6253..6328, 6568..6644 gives -0.1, 46.7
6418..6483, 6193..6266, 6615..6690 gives 0.3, 48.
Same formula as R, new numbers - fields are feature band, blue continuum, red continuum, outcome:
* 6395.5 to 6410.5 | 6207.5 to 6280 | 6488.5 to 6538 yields -0.1 angstrom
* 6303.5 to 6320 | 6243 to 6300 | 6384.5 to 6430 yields 0.0 angstrom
